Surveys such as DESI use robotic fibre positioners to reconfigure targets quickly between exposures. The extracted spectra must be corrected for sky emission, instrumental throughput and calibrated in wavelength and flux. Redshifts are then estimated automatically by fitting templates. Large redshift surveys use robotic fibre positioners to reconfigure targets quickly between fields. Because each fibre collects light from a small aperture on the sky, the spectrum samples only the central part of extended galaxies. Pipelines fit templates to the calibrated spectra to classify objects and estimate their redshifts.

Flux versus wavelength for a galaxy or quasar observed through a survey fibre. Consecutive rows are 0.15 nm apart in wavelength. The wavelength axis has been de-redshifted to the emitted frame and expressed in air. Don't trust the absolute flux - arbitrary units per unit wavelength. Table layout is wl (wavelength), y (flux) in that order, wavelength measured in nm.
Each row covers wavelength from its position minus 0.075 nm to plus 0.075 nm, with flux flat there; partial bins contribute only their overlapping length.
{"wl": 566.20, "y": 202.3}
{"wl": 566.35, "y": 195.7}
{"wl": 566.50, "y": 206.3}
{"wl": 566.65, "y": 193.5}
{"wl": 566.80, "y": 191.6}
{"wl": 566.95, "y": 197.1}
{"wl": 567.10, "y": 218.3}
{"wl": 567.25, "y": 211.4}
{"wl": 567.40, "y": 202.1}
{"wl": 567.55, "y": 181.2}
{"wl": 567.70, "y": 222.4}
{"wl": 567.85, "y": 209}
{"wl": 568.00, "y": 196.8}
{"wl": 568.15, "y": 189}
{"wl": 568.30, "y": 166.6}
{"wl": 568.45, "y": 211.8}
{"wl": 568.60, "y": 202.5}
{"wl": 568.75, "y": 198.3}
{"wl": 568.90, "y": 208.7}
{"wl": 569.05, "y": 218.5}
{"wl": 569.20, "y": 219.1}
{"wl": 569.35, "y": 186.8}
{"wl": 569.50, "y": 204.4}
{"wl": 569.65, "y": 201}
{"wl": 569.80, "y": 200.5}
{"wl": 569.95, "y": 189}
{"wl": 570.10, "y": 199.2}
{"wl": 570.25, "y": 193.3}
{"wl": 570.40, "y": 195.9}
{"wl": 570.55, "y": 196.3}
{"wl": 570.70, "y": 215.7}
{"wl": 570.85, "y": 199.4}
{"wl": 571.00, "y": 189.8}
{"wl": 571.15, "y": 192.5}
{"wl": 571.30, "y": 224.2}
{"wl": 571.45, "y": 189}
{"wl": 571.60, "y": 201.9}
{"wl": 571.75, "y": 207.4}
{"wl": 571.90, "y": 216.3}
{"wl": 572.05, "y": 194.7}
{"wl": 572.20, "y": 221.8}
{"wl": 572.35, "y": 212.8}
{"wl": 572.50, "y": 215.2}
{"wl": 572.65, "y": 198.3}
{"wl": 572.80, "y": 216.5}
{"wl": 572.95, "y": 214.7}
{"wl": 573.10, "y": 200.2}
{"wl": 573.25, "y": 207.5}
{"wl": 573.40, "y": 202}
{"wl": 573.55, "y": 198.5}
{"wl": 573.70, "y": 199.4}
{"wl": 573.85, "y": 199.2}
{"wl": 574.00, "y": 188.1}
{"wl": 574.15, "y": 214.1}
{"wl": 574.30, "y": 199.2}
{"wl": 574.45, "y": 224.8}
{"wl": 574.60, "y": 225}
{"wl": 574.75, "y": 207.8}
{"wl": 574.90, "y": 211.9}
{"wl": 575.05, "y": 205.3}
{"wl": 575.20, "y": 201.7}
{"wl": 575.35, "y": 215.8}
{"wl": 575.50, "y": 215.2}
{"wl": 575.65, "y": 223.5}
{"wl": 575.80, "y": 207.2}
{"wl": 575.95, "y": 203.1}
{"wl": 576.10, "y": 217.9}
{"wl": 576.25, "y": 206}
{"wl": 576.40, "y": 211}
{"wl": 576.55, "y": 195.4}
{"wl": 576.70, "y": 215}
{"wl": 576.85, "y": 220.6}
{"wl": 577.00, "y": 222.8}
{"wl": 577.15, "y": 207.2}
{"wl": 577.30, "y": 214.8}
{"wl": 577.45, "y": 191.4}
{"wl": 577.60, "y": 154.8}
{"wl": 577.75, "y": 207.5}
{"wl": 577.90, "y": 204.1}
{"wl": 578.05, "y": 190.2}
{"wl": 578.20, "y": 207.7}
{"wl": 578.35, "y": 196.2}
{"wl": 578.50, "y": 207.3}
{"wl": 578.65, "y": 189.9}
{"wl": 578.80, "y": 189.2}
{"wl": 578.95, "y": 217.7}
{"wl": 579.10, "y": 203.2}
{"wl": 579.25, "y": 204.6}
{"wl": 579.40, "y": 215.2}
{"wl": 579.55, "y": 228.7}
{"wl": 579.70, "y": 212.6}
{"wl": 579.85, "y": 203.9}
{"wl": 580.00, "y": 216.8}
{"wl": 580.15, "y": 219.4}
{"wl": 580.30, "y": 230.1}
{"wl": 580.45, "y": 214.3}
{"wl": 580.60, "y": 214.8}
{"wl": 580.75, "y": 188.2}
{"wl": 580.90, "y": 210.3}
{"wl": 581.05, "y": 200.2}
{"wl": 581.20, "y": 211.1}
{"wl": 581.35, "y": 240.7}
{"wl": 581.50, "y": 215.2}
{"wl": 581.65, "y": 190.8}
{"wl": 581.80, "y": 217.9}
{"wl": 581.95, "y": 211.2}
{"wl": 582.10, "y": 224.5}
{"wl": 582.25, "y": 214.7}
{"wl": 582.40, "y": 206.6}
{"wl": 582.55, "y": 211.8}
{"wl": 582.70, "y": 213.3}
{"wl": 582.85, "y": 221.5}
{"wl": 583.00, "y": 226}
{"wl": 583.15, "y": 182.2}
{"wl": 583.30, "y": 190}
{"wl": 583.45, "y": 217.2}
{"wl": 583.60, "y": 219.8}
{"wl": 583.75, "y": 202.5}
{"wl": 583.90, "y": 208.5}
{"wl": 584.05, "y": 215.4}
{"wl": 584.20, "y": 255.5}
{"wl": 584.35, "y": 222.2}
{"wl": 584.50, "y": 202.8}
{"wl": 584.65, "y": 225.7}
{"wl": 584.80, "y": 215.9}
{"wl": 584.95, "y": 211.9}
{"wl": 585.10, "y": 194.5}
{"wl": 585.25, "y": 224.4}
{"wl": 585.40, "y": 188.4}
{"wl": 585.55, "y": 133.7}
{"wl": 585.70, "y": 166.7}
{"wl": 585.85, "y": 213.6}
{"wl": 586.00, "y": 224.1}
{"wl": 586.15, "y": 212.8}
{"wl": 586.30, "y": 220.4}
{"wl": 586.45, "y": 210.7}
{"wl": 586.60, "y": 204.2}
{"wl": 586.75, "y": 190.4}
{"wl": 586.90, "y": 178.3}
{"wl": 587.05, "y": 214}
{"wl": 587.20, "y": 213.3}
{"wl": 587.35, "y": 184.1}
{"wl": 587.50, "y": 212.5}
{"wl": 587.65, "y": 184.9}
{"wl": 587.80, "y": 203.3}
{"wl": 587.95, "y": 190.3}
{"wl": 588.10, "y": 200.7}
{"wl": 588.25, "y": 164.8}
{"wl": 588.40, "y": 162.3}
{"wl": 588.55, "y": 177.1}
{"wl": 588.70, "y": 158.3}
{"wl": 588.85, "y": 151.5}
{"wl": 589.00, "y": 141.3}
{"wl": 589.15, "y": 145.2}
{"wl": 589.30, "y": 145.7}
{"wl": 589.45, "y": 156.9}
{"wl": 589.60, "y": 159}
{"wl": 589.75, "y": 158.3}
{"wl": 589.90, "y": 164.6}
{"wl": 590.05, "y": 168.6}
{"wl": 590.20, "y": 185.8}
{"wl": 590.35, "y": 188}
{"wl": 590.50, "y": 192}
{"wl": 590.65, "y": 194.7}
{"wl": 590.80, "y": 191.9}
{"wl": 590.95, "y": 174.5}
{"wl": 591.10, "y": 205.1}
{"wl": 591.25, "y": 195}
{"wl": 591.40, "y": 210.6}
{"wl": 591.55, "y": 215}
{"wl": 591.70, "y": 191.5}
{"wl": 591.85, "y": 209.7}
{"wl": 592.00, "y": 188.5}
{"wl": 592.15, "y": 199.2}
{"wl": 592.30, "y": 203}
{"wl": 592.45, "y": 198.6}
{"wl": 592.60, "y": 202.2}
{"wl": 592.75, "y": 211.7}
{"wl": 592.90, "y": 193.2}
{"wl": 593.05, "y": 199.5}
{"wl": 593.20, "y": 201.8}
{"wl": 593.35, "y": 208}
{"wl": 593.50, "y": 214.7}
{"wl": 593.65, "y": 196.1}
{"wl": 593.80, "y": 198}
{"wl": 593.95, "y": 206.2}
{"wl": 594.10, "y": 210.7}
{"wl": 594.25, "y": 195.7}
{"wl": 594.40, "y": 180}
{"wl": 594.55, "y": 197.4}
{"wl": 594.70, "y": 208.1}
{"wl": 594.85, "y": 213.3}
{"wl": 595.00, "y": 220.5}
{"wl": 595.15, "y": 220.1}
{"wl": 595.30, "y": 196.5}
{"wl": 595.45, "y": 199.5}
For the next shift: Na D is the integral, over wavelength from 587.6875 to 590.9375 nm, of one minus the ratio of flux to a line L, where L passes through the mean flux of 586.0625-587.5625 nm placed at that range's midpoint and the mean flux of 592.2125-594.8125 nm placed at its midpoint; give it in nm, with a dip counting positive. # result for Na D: 0.50 nm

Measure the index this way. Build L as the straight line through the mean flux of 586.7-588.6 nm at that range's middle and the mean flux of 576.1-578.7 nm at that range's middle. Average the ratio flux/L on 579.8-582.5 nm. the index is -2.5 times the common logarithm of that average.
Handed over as -0.08 mag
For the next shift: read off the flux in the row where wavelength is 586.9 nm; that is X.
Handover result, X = 178.3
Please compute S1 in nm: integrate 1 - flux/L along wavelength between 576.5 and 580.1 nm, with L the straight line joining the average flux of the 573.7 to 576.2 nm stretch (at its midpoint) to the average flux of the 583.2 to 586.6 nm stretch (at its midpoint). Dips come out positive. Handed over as 0.07 nm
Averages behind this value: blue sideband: 210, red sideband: 208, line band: 205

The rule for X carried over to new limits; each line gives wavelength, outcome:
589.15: 145.2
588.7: 158.3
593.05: 199.5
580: 216.8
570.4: 195.9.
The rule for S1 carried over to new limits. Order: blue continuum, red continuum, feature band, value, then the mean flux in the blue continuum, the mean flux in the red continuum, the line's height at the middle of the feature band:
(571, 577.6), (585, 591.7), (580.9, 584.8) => -0.393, 207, 186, 194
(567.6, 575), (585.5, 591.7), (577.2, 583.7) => -0.480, 204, 185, 194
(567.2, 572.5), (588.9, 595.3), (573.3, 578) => -0.171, 202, 192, 199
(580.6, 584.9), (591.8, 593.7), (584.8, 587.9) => 0.139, 213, 202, 209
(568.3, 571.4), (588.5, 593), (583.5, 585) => -0.236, 201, 183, 188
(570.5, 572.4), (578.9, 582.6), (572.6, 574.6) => 0.010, 205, 213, 207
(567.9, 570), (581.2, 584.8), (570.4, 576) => -0.070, 200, 215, 204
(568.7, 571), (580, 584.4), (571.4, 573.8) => -0.024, 201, 214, 204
